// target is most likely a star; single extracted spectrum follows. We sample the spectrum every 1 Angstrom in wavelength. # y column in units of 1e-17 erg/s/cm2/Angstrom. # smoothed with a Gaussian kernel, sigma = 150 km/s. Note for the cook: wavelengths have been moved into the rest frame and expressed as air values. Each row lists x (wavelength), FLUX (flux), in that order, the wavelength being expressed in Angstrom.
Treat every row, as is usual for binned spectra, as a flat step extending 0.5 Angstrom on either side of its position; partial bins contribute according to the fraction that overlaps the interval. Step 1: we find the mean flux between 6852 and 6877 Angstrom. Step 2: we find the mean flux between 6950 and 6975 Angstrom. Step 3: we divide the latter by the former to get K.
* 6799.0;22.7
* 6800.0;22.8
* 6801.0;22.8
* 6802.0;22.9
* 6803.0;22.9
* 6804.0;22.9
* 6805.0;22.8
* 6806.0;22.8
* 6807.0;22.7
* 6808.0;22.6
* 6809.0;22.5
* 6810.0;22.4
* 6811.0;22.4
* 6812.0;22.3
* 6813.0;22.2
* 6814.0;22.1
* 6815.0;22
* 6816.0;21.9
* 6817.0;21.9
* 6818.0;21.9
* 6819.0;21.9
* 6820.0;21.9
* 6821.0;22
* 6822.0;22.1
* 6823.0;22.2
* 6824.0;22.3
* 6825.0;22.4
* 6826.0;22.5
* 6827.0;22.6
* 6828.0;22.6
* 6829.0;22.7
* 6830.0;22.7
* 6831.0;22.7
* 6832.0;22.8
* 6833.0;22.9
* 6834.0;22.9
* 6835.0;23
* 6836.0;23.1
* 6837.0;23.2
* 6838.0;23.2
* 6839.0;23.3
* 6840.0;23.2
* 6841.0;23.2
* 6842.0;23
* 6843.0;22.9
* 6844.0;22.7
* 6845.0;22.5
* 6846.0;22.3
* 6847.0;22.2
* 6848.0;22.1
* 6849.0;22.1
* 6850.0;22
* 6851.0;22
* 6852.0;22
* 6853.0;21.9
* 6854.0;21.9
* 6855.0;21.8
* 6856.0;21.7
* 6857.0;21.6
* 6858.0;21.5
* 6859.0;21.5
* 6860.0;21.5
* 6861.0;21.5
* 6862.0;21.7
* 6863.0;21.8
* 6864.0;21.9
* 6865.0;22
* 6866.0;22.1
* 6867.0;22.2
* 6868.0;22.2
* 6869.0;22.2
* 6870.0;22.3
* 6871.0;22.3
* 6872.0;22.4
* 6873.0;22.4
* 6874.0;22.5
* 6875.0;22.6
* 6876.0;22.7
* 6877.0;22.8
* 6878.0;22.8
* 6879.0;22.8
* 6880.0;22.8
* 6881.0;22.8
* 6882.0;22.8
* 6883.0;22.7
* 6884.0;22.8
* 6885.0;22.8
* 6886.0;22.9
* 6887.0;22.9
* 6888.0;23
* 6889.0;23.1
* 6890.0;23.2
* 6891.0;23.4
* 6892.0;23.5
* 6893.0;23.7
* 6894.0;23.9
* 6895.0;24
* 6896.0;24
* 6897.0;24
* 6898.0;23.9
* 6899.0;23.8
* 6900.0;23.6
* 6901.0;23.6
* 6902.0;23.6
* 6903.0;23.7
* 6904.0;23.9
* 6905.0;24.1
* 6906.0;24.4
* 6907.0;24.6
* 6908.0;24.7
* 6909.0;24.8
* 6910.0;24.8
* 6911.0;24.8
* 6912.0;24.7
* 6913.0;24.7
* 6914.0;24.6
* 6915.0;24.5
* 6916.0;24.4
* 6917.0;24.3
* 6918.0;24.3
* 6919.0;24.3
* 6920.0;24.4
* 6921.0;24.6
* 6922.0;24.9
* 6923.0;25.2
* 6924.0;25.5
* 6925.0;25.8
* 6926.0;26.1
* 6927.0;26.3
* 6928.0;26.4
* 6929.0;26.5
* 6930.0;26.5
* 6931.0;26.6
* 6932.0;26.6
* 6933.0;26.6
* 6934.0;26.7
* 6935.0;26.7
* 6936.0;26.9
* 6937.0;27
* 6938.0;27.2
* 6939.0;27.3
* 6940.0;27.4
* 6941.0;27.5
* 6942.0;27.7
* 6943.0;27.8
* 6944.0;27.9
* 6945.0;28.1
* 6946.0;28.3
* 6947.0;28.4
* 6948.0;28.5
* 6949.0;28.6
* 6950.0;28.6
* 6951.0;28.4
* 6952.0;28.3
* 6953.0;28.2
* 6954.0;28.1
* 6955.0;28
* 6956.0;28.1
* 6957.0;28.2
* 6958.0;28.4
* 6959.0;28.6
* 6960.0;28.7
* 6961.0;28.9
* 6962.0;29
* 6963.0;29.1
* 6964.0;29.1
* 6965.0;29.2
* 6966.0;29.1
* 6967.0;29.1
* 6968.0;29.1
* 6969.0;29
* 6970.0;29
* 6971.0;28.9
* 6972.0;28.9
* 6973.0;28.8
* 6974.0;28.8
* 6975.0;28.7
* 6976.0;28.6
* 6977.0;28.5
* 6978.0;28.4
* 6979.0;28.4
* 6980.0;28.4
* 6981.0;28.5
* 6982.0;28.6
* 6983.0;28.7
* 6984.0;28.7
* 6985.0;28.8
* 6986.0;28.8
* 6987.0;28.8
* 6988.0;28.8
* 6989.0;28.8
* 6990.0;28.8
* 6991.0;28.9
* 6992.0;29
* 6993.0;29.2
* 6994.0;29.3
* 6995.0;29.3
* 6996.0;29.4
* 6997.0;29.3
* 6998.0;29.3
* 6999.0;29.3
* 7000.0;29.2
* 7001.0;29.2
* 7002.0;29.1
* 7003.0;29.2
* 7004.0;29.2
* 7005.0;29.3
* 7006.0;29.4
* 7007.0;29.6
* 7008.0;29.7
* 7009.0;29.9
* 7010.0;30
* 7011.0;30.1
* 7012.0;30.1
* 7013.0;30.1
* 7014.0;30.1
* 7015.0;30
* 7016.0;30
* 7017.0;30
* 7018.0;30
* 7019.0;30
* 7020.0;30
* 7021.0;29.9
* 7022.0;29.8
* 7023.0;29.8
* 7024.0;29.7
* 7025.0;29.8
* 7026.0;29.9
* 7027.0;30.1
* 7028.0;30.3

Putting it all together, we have 1.30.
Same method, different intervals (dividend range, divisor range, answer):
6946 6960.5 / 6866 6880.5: 1.26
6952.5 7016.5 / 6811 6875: 1.30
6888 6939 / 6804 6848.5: 1.10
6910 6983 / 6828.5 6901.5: 1.21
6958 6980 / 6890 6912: 1.20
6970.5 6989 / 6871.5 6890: 1.26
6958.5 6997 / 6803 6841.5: 1.28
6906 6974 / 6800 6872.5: 1.21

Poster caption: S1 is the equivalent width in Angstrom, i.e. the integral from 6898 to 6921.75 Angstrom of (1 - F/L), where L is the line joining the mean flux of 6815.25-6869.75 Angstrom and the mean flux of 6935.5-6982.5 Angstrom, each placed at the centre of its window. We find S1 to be 1.4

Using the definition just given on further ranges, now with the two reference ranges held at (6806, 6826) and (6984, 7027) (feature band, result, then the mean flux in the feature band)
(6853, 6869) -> 1.4 Angstrom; 21.8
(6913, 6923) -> 0.6 Angstrom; 24.5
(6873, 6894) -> 1.6 Angstrom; 22.9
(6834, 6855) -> 0.7 Angstrom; 22.6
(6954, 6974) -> -0.6 Angstrom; 28.8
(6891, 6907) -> 1.0 Angstrom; 23.9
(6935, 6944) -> -0.1 Angstrom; 27.3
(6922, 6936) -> 0.2 Angstrom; 26.2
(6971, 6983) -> -0.1 Angstrom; 28.6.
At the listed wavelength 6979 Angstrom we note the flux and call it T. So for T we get 28.4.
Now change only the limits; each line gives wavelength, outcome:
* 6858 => 21.5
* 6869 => 22.2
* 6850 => 22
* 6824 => 22.3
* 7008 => 29.7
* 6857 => 21.6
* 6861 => 21.5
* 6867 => 22.2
